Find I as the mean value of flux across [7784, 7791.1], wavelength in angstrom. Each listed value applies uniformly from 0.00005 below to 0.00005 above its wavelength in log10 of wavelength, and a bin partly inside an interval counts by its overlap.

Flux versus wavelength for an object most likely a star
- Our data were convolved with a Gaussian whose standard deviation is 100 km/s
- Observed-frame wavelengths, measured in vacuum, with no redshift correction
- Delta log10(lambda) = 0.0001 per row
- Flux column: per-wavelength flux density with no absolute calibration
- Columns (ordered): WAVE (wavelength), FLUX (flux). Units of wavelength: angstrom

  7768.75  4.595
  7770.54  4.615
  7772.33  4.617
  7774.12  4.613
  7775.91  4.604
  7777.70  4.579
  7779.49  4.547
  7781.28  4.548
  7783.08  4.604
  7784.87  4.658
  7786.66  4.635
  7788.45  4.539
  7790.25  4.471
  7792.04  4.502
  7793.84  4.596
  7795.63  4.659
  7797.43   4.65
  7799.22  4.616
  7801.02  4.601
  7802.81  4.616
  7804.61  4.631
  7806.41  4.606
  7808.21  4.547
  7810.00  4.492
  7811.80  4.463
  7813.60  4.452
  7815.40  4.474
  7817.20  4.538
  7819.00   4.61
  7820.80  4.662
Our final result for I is 4.58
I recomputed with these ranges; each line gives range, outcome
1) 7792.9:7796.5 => 4.62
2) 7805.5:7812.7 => 4.53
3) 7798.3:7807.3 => 4.62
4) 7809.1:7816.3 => 4.47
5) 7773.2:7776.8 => 4.61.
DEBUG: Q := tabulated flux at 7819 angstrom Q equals 4.61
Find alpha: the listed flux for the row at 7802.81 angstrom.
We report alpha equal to 4.616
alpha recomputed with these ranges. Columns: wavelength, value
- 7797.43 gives 4.65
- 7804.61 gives 4.631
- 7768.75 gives 4.595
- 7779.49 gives 4.547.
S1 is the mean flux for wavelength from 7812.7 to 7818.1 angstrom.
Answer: 4.49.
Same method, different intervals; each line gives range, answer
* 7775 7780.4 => 4.58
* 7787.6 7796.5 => 4.55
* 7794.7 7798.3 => 4.65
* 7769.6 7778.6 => 4.61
